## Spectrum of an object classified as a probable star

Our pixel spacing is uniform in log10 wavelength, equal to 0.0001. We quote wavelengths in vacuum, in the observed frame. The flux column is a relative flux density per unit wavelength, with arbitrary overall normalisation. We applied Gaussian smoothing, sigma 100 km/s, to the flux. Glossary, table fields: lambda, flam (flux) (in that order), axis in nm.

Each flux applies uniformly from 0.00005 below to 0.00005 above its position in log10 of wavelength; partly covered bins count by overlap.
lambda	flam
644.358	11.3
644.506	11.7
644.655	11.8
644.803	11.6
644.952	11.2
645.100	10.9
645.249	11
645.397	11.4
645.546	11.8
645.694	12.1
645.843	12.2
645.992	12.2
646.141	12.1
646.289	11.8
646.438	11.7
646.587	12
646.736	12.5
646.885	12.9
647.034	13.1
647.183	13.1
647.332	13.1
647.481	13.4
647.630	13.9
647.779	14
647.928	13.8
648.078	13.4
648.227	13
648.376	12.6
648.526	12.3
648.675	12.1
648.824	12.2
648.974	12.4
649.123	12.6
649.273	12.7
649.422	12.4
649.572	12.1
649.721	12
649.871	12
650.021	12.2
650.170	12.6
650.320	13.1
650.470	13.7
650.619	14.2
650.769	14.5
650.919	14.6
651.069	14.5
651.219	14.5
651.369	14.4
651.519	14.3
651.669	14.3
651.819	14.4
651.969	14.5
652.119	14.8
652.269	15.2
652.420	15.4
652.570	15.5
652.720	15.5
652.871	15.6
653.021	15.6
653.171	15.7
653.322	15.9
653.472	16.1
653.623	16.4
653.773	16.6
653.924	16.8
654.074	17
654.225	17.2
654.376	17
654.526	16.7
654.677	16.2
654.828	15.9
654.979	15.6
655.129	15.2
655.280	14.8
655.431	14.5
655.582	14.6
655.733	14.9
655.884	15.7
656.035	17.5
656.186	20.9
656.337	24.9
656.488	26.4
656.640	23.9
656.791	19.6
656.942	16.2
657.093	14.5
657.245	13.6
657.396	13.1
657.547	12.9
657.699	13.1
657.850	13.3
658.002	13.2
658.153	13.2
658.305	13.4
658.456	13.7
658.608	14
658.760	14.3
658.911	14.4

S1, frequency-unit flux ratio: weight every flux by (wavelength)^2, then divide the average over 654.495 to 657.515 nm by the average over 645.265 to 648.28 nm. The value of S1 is 1.40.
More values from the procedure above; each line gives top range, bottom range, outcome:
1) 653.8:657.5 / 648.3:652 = 1.32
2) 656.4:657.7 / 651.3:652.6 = 1.19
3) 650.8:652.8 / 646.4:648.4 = 1.14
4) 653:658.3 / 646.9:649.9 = 1.31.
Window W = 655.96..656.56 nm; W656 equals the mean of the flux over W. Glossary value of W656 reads 22.4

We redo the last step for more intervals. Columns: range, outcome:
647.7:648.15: 13.7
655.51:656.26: 16.7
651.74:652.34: 14.7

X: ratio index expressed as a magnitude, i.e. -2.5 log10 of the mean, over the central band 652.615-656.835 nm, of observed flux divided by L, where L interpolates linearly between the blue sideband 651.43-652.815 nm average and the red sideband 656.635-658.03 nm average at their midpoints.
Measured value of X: -0.154 mag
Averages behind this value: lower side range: 14.9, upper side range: 15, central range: 17.2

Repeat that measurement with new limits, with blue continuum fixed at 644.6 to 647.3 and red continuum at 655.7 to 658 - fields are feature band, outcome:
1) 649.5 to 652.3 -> 0.049 mag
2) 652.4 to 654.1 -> -0.033 mag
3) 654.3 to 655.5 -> 0.039 mag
